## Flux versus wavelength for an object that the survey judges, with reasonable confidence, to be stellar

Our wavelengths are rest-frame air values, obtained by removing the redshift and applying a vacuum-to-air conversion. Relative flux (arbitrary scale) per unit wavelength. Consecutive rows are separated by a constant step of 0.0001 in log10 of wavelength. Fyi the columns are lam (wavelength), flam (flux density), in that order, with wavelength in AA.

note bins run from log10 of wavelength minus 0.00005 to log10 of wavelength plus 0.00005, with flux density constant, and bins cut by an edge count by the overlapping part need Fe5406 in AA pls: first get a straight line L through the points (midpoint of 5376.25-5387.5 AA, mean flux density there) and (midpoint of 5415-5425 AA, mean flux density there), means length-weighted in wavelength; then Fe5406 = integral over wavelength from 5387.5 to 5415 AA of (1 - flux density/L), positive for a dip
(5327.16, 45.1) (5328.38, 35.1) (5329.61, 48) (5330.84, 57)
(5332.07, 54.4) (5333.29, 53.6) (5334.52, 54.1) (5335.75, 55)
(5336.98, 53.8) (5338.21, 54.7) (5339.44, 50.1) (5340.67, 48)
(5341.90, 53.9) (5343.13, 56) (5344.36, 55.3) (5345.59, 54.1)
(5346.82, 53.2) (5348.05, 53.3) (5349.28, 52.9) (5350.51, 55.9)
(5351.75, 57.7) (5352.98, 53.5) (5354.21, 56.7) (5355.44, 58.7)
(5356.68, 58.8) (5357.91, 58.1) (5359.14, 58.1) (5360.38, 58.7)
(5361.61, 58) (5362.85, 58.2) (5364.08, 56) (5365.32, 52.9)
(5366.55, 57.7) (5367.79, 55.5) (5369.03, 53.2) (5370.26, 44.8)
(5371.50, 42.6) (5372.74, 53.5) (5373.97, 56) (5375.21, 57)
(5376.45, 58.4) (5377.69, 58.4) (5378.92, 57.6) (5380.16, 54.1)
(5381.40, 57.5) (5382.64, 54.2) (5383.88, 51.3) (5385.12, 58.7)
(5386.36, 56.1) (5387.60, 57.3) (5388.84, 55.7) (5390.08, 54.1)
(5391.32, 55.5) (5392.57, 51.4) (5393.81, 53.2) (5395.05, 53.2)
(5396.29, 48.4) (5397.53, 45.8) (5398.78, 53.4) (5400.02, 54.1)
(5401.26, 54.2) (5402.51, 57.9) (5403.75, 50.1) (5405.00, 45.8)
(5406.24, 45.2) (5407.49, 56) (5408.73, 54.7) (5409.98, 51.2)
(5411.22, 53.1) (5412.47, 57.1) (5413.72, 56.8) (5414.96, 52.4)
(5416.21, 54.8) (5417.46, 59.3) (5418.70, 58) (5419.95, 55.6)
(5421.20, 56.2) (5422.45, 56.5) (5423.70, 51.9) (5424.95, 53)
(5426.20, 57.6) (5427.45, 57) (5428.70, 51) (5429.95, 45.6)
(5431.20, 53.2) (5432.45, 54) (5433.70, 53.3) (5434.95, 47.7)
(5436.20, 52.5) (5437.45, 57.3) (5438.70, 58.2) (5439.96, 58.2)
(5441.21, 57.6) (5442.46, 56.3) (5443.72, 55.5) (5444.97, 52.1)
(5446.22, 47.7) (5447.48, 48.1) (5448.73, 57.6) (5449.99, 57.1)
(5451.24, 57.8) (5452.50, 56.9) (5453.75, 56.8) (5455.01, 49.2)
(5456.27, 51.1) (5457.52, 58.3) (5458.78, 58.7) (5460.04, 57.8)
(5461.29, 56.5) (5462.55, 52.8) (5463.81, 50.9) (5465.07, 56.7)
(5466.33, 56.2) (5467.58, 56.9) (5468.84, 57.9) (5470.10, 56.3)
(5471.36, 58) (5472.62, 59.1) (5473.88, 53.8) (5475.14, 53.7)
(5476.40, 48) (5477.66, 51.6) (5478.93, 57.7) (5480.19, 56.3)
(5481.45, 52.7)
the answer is 1.5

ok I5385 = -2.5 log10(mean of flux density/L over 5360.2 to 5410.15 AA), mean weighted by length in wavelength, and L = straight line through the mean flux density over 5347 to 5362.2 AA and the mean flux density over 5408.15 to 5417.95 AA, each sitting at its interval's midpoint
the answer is 0.04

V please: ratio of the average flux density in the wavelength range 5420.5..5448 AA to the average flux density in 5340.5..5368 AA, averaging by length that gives 1.0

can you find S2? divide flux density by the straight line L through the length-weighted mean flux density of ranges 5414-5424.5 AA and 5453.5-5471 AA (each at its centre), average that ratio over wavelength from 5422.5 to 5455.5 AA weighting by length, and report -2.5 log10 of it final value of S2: 0.029 mag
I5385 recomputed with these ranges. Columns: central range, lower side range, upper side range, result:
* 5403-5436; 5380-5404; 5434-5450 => 0.01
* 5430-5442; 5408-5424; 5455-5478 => 0.02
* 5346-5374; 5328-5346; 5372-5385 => -0.01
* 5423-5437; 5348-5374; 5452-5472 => 0.06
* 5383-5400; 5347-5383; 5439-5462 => 0.04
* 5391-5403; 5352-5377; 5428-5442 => 0.04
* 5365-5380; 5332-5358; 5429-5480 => 0.01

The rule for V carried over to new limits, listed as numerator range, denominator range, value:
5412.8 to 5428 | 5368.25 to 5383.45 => 1.03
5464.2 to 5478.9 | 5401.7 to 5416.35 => 1.05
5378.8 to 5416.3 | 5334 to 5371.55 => 0.98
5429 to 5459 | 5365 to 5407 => 1.01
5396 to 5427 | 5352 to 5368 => 0.94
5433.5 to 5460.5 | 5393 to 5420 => 1.03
